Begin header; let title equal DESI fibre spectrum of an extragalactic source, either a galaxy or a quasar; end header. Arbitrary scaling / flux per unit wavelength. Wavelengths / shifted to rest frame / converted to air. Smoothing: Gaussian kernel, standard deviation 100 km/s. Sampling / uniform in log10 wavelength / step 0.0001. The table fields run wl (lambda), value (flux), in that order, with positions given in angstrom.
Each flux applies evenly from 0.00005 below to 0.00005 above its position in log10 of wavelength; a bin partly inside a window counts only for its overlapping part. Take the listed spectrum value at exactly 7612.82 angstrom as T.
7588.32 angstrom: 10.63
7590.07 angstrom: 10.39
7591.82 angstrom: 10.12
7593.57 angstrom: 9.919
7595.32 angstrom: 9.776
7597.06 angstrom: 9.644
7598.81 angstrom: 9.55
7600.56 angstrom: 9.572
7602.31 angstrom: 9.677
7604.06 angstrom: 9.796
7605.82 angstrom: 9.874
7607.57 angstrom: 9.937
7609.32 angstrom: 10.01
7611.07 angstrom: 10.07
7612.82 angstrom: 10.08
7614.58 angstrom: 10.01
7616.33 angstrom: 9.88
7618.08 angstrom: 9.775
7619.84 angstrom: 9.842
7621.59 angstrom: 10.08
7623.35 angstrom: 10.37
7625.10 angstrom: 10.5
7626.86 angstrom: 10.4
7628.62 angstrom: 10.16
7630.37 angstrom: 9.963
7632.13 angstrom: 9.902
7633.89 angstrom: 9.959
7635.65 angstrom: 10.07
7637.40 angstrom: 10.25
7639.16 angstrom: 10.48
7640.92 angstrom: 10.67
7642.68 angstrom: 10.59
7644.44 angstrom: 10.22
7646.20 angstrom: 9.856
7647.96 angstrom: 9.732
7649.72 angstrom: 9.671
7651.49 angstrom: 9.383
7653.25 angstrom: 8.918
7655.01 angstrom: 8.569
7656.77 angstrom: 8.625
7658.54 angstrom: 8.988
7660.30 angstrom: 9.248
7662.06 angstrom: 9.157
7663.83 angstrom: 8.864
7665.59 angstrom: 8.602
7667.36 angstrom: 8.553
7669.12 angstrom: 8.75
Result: 10.08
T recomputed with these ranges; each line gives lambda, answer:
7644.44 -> 10.22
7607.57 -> 9.937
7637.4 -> 10.25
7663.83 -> 8.864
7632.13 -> 9.902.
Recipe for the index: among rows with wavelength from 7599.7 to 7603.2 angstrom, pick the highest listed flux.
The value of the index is 9.677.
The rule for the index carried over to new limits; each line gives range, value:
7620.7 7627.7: 10.5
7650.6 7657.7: 9.383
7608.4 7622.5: 10.08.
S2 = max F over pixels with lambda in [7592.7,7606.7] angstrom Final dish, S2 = 9.919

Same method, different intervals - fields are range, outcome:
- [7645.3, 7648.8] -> 9.856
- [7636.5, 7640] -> 10.48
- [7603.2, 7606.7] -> 9.874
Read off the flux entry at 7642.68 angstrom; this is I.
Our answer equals 10.59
